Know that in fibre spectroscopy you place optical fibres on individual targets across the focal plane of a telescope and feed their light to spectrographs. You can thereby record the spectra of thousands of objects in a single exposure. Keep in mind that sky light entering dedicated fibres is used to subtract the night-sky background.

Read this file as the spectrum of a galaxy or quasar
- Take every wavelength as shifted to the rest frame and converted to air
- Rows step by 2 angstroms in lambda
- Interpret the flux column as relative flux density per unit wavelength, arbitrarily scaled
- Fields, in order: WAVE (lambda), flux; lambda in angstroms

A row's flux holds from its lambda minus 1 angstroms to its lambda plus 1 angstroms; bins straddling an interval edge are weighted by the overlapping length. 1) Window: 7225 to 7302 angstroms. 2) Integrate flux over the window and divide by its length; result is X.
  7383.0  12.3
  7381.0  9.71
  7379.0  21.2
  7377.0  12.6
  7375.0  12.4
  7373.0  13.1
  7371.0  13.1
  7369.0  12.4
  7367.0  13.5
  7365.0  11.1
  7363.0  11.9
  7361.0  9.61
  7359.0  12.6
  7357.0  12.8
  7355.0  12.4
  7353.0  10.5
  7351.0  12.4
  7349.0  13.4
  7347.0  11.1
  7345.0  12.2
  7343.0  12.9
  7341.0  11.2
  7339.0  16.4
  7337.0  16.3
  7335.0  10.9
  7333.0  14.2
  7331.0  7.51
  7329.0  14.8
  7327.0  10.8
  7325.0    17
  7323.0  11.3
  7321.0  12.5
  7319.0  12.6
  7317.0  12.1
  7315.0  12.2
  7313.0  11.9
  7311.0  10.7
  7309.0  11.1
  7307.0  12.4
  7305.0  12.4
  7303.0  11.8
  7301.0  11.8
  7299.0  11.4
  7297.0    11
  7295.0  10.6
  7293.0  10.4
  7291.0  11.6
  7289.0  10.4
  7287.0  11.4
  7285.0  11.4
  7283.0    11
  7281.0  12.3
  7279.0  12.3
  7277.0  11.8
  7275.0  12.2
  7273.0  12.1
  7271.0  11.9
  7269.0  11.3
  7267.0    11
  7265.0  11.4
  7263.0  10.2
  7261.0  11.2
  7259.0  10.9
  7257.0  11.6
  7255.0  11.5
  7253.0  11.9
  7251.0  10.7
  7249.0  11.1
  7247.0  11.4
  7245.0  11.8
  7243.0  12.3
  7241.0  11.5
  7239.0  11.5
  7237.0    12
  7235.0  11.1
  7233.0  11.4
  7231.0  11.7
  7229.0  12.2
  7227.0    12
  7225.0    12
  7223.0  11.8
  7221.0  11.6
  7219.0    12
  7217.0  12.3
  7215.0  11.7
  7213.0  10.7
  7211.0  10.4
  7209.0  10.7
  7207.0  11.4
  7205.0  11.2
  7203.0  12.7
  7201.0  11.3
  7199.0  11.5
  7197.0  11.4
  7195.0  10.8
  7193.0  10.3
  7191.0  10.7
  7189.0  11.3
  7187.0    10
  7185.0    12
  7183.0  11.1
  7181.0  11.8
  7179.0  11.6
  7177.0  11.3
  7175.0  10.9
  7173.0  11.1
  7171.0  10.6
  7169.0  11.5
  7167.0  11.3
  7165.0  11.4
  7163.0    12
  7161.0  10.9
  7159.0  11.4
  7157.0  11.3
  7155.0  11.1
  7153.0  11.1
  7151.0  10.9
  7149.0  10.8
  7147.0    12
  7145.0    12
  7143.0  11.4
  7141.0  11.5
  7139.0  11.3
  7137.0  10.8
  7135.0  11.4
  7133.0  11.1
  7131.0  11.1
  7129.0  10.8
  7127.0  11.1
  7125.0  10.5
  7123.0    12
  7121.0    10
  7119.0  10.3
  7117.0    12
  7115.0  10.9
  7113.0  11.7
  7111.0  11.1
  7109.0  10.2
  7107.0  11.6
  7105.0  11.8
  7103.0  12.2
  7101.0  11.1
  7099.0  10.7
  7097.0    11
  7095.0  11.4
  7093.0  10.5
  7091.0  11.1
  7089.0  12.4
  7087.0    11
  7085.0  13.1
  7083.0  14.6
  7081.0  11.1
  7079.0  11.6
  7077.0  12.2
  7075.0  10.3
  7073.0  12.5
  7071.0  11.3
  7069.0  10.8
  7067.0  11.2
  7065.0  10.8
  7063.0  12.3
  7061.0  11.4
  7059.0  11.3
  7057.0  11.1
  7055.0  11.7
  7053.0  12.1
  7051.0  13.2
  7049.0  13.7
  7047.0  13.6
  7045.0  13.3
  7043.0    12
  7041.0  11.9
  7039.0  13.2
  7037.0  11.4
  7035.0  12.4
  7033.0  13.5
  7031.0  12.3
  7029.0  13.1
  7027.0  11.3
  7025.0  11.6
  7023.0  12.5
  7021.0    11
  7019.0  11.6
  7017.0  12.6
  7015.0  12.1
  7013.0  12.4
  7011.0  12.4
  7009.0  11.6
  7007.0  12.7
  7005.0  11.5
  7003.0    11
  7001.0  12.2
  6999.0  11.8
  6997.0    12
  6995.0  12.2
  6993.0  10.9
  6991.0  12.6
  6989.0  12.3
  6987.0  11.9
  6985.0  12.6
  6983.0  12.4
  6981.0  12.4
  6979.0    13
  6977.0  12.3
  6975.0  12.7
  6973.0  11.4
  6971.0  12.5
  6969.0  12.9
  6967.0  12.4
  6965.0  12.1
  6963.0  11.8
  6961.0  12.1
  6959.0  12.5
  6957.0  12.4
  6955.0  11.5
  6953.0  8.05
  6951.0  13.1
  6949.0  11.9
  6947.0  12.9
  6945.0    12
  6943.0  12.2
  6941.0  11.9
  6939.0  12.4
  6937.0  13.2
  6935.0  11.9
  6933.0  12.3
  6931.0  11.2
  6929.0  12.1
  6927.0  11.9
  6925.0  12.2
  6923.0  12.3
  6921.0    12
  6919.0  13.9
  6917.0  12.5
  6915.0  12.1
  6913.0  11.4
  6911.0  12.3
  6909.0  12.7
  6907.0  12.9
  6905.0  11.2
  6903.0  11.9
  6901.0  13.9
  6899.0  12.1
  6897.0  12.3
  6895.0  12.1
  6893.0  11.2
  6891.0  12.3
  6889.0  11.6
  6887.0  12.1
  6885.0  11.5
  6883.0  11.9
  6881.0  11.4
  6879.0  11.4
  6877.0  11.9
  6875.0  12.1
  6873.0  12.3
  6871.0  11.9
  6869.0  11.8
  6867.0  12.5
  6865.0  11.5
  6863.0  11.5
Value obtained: 11.5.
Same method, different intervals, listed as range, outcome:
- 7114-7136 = 11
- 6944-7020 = 12.1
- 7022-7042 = 12.3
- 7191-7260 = 11.5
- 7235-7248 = 11.7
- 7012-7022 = 11.9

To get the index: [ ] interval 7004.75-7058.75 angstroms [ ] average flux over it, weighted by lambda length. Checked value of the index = 12.3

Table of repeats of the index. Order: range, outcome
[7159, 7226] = 11.3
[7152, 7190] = 11.2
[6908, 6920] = 12.5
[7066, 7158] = 11.3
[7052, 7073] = 11.5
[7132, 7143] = 11.2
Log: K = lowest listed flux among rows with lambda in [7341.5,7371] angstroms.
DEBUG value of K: 9.61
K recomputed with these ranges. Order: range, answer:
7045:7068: 10.8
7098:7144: 10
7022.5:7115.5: 10.2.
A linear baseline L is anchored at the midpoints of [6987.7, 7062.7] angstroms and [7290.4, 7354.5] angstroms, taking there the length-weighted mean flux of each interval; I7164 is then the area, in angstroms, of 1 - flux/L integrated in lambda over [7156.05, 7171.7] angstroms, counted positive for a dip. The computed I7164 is 1.1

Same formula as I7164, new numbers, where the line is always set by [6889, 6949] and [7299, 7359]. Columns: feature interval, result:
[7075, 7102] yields 1.5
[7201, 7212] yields 0.9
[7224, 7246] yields 1.0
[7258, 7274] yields 1.4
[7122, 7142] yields 1.9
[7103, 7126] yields 2.2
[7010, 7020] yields 0.0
